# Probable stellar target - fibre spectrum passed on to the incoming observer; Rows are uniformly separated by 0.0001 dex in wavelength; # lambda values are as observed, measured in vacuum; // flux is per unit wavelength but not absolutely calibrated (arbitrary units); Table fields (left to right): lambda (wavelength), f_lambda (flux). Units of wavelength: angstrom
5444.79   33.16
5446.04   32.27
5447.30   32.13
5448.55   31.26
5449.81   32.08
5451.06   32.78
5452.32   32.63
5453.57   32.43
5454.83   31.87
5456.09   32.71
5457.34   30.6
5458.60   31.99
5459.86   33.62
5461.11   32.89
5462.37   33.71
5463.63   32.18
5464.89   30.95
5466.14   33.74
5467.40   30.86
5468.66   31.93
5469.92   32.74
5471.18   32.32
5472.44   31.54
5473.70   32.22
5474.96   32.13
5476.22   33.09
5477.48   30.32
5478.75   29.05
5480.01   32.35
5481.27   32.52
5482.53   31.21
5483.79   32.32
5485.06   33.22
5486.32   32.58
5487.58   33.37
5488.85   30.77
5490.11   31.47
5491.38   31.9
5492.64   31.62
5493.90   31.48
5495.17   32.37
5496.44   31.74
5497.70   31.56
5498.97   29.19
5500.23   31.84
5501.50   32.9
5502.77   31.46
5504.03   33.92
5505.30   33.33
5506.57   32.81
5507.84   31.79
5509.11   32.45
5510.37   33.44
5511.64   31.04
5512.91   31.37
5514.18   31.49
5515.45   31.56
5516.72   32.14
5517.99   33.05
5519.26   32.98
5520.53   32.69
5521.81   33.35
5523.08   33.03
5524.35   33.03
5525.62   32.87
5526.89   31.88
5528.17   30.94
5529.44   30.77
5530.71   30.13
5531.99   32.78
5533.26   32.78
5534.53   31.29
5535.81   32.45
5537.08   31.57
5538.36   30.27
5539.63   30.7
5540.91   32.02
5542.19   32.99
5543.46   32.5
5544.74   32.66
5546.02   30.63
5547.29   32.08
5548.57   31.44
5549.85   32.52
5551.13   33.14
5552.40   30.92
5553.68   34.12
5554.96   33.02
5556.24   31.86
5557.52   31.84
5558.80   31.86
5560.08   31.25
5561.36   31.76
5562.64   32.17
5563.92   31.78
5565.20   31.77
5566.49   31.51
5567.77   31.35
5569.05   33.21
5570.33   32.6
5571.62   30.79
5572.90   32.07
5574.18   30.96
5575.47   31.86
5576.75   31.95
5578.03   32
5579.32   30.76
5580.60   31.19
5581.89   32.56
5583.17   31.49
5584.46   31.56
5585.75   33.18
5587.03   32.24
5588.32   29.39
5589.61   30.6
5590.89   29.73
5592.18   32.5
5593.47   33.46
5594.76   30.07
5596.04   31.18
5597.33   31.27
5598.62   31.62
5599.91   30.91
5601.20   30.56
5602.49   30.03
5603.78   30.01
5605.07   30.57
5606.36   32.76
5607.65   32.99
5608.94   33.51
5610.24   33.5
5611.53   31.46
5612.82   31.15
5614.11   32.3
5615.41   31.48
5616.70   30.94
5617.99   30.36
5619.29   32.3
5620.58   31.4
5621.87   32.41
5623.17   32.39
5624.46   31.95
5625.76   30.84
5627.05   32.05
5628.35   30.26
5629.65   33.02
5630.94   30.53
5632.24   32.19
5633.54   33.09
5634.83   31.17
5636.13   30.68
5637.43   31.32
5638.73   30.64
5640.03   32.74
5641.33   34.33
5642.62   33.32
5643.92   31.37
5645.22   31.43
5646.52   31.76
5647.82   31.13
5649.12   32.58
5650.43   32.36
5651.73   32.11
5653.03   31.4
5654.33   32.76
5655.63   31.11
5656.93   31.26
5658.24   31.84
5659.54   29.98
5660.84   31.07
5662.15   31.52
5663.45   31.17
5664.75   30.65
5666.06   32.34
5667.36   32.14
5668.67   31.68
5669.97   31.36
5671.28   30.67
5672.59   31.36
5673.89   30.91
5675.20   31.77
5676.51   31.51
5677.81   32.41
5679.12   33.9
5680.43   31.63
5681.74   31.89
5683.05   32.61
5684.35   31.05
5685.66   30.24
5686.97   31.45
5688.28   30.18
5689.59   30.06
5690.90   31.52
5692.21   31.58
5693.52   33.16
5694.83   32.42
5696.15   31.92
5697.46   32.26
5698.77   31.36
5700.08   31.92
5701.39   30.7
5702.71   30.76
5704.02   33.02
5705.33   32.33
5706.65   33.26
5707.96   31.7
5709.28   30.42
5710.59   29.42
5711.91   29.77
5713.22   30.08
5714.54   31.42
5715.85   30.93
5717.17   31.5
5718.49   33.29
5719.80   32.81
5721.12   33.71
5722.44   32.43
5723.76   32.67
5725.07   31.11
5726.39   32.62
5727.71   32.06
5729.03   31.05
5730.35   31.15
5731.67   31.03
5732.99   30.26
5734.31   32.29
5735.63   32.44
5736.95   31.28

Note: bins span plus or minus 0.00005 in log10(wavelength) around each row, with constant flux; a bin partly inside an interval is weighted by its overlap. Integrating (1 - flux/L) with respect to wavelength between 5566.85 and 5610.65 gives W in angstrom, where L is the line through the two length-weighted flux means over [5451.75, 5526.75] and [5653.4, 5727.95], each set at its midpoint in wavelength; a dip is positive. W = 0.4 angstrom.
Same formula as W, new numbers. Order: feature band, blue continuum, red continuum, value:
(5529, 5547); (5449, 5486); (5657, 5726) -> 0.15 angstrom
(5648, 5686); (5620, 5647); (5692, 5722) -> 0.20 angstrom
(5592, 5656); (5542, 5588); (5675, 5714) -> 0.05 angstrom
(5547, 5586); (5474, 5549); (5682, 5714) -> -0.16 angstrom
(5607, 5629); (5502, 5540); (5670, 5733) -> 0.01 angstrom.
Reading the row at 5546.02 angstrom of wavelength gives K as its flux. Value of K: 30.63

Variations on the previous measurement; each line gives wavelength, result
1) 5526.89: 31.88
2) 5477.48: 30.32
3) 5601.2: 30.56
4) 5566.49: 31.51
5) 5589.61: 30.6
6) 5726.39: 32.62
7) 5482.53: 31.21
